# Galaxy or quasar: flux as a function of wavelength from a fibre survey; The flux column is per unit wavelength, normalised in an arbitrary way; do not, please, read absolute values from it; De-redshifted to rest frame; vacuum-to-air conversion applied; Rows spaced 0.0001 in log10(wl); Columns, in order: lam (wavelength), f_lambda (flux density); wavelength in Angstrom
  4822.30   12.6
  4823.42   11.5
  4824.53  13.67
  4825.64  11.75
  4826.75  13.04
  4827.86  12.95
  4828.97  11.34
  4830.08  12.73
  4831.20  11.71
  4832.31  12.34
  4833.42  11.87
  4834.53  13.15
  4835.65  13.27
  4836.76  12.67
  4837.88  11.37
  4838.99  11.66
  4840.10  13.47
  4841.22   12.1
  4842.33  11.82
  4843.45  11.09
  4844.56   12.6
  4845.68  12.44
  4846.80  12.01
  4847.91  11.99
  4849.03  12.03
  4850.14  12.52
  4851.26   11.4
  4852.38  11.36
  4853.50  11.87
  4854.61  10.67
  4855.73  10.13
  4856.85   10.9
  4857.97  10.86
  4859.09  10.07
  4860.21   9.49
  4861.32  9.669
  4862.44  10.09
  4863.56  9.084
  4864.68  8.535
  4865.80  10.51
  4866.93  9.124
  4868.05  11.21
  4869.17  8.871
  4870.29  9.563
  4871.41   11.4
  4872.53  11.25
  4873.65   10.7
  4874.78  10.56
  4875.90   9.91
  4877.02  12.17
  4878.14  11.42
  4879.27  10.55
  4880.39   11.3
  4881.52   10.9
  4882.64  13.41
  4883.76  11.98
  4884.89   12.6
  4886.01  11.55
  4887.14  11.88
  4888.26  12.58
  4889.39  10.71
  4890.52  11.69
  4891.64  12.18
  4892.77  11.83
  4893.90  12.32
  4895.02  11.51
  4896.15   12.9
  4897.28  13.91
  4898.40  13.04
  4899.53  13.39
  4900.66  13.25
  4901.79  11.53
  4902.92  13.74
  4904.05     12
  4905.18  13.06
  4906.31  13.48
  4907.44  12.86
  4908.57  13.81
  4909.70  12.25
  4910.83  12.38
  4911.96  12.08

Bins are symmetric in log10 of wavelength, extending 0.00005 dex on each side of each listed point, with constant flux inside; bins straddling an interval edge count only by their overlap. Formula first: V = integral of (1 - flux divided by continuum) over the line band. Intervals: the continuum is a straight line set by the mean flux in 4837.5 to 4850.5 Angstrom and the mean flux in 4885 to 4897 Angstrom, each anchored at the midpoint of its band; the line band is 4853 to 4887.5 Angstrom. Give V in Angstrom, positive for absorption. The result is 3.8 Angstrom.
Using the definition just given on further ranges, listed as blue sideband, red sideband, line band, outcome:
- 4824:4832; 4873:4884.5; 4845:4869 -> 2.2 Angstrom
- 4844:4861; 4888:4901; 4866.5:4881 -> 1.5 Angstrom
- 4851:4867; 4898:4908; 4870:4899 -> 0.2 Angstrom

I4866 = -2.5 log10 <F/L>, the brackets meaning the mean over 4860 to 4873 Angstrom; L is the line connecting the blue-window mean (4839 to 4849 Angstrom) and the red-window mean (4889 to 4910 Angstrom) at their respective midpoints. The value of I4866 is 0.24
